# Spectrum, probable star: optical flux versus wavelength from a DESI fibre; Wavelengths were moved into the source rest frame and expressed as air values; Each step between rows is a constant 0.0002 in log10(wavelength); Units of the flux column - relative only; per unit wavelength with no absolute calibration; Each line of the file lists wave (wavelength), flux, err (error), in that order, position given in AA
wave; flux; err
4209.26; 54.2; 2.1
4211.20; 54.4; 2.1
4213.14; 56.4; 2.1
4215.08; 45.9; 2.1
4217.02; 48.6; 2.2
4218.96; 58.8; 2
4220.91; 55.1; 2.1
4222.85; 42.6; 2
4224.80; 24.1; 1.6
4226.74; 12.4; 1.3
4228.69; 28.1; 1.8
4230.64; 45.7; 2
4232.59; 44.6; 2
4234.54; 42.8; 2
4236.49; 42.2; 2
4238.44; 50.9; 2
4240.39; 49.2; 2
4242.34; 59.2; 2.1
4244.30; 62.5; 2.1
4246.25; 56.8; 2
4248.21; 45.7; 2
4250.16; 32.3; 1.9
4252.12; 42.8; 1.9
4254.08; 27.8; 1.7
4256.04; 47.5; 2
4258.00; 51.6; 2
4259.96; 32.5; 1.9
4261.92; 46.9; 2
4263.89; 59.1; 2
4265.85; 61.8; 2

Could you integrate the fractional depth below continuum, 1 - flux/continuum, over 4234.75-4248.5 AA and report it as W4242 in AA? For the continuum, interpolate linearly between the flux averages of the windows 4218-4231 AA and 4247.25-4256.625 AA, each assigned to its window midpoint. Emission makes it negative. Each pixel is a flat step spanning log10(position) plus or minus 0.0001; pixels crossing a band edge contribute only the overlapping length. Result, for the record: -4.9 AA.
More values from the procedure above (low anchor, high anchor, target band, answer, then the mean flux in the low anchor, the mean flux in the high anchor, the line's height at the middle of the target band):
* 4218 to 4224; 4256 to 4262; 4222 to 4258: 3.8 AA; 51.3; 43.9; 47.6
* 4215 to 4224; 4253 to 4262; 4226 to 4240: 2.3 AA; 50.1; 40.7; 46.8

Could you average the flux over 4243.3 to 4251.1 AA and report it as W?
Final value 49.4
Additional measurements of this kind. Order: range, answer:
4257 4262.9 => 43.7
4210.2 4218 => 51.4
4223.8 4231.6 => 27.6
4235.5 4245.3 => 52.8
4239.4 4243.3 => 54.2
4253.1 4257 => 37.6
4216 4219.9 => 53.6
